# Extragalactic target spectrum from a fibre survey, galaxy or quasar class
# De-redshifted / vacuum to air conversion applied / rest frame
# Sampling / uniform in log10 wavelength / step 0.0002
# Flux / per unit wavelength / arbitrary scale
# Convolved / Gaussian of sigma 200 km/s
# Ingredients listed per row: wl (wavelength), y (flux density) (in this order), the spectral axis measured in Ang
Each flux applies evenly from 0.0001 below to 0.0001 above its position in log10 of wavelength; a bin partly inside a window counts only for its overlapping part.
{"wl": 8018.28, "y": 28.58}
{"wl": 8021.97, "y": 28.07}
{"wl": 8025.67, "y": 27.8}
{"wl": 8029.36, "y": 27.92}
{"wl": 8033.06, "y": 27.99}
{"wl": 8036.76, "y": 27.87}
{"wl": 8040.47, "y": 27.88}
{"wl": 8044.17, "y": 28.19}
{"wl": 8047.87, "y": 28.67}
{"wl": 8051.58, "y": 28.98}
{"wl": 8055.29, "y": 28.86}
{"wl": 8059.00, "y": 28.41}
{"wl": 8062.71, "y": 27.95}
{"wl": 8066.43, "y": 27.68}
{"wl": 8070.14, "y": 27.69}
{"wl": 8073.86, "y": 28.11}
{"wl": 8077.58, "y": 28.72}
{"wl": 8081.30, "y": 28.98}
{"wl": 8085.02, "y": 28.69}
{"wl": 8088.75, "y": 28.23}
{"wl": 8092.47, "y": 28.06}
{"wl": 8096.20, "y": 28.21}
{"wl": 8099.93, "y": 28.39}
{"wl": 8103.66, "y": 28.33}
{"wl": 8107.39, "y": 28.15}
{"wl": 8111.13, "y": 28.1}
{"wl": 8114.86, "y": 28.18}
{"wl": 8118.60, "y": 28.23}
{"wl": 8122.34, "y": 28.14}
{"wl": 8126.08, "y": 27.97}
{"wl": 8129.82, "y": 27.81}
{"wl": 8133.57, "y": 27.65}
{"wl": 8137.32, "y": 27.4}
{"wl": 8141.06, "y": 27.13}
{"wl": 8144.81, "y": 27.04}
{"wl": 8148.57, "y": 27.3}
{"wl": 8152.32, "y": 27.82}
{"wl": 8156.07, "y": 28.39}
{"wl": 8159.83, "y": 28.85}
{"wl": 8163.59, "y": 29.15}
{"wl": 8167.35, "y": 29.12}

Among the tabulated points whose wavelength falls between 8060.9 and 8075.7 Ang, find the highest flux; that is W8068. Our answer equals 28.11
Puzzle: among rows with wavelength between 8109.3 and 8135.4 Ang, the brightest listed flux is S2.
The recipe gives 28.23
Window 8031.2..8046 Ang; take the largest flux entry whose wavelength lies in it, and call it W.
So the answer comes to 28.19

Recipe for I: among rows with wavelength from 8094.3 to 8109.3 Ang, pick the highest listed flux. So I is 28.39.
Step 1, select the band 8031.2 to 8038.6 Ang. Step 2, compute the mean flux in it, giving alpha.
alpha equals 27.9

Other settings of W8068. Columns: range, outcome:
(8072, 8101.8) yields 28.98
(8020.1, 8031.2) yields 28.07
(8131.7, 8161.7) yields 28.85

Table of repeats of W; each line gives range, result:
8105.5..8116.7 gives 28.18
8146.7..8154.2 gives 27.82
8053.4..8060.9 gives 28.86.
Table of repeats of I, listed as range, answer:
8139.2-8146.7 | 27.13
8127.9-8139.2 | 27.81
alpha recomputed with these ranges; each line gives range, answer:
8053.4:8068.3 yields 28.2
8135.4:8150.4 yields 27.2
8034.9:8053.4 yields 28.3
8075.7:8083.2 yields 28.9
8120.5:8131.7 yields 28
